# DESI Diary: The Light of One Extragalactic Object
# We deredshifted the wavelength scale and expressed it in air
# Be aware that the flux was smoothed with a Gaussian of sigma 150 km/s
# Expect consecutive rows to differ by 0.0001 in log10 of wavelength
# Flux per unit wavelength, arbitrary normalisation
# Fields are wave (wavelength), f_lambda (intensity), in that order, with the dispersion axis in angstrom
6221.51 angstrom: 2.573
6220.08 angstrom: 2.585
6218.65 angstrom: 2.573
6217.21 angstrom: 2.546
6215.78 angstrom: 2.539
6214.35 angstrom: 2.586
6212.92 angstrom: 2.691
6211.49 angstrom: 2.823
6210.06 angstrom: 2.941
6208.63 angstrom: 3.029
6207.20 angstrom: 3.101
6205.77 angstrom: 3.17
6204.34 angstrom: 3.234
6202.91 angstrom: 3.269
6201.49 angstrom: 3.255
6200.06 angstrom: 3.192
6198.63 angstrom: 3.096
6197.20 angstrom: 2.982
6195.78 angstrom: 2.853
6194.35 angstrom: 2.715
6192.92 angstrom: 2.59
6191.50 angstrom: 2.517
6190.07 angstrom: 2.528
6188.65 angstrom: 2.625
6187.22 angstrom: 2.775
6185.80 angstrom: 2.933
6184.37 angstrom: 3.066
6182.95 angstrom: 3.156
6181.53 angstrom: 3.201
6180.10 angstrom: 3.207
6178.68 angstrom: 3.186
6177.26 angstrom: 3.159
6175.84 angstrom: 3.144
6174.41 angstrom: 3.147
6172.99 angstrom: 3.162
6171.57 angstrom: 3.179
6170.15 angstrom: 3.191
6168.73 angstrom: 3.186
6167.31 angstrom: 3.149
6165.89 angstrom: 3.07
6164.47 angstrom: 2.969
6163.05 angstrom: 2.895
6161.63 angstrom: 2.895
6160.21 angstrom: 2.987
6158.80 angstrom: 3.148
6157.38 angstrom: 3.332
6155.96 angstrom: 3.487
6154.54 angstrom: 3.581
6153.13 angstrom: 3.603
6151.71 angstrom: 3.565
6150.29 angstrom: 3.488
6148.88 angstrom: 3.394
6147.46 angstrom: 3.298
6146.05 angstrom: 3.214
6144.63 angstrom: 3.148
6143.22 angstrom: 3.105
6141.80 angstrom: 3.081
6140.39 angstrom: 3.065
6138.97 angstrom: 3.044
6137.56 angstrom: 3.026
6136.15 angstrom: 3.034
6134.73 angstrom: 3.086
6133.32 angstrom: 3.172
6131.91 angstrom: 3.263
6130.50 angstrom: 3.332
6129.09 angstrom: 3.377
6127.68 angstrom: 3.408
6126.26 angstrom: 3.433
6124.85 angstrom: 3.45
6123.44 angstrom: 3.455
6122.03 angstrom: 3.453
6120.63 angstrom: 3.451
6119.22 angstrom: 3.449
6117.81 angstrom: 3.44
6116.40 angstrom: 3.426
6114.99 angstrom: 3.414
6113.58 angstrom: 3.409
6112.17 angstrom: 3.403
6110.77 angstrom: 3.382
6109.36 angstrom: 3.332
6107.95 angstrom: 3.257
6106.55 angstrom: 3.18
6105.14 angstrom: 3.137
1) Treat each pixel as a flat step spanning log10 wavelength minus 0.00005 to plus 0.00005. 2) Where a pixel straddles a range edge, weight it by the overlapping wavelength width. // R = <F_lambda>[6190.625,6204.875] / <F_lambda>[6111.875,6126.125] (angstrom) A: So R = 0.86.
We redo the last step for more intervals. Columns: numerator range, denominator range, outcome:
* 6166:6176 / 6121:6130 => 0.92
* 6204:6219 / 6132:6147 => 0.91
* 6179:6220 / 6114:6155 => 0.87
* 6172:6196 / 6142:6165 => 0.90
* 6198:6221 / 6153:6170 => 0.92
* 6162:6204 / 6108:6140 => 0.91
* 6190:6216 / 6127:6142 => 0.92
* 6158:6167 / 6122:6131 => 0.88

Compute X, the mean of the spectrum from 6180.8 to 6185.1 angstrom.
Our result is 3.14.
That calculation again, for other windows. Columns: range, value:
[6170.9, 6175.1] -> 3.16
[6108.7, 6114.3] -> 3.38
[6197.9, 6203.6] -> 3.2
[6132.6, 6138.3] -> 3.08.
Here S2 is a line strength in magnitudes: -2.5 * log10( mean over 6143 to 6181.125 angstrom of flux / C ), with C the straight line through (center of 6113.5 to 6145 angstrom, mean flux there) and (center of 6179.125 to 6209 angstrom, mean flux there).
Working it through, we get -0.031 mag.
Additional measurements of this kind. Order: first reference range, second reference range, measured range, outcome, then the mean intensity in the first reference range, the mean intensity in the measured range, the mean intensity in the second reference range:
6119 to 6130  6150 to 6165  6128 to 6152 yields 0.05 mag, 3.43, 3.21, 3.26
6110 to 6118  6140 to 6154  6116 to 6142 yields 0.02 mag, 3.41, 3.29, 3.31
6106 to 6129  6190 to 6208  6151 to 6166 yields -0.02 mag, 3.4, 3.24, 2.98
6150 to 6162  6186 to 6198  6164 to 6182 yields -0.04 mag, 3.35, 3.15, 2.71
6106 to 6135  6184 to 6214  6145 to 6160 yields -0.07 mag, 3.37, 3.39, 2.92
